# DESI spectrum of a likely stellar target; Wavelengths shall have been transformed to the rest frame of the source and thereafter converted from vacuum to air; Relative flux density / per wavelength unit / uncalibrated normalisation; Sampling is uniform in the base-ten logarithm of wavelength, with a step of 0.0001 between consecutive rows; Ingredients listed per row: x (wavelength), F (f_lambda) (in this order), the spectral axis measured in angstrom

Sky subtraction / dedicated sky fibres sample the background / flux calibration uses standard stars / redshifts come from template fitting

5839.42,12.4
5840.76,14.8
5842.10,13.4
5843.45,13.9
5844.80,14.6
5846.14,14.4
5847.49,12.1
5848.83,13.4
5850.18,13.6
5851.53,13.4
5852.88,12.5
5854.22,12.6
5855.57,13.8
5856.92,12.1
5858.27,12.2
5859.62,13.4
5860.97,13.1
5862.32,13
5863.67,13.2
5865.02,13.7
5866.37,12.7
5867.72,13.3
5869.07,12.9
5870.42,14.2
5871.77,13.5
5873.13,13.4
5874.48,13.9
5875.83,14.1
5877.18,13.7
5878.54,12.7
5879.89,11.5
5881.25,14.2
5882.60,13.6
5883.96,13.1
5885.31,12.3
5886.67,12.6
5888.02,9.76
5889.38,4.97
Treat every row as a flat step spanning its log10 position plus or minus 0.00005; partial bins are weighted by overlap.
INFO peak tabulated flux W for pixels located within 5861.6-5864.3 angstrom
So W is 13.2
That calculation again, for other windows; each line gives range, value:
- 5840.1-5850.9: 14.8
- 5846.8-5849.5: 13.4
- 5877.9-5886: 14.2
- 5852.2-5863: 13.8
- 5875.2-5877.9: 14.1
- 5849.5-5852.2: 13.6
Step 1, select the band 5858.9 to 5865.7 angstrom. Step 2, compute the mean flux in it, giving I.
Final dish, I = 13.3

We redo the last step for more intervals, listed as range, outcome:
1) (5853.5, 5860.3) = 12.8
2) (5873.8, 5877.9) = 13.9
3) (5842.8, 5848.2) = 13.8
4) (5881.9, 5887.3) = 12.9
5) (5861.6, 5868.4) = 13.2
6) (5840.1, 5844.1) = 14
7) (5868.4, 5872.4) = 13.5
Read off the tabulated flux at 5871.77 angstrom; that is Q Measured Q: 13.5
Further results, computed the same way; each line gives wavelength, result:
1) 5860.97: 13.1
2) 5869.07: 12.9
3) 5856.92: 12.1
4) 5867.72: 13.3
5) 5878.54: 12.7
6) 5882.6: 13.6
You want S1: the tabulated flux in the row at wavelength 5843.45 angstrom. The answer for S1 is 13.9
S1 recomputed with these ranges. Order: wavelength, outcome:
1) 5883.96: 13.1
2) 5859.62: 13.4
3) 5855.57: 13.8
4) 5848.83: 13.4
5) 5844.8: 14.6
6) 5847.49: 12.1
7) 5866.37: 12.7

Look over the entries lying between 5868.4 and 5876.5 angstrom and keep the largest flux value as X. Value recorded 14.2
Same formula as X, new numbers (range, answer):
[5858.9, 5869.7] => 13.7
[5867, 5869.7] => 13.3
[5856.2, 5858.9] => 12.2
